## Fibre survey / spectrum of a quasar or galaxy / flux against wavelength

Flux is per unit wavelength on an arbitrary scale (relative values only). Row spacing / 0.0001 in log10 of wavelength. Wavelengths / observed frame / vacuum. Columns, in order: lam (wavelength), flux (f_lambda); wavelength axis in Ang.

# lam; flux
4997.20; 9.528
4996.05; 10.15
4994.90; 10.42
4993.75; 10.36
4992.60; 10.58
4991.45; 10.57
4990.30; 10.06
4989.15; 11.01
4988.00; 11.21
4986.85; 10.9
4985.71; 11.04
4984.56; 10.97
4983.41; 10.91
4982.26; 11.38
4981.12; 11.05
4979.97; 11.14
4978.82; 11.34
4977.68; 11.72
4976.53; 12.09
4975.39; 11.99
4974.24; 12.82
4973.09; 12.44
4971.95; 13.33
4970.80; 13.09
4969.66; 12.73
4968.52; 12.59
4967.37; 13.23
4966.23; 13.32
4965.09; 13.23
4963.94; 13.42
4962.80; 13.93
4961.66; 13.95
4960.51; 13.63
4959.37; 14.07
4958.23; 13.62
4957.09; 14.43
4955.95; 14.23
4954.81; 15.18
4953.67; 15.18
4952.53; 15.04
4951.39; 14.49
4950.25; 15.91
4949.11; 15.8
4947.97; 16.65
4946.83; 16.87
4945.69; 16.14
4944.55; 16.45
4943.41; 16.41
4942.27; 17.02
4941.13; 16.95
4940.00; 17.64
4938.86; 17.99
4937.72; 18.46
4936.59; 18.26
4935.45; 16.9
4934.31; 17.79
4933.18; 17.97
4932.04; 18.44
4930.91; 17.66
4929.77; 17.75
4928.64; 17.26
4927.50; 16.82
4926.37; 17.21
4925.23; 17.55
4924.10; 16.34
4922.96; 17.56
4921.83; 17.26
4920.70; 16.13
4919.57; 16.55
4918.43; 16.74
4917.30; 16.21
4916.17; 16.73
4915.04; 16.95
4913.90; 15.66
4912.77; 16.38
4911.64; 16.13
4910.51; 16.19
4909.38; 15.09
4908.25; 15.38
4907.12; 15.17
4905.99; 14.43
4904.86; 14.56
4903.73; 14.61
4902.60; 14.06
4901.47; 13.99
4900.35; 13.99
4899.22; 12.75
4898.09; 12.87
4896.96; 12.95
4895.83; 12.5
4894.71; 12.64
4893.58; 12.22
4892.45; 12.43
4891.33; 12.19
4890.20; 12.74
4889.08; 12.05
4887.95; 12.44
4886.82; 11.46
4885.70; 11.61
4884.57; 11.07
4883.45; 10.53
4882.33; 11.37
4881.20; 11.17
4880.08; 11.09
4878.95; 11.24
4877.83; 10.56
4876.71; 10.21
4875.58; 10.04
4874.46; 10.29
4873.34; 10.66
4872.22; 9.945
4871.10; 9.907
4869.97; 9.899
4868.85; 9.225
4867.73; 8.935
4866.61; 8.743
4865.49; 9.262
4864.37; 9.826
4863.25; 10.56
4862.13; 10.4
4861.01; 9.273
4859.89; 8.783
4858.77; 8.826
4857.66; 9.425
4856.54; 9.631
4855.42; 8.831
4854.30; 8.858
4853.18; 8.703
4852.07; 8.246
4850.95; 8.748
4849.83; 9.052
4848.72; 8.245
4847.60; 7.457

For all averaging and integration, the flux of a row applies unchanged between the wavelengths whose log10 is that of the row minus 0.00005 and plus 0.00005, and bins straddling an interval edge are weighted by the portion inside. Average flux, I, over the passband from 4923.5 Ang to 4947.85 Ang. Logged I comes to 17.3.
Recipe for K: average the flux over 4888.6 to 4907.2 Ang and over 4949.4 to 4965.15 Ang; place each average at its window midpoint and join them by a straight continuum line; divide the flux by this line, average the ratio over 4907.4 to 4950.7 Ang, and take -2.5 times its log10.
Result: -0.21 mag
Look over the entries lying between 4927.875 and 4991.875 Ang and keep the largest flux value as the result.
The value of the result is 18.46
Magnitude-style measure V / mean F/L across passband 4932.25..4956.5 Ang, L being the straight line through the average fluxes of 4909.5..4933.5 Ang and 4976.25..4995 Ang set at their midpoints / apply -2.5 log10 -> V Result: -0.12 mag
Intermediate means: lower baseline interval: 16.9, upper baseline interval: 11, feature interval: 16.6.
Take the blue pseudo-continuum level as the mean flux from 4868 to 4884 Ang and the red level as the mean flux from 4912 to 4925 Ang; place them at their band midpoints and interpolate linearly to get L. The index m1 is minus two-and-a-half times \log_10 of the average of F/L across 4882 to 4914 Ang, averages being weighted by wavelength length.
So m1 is 0.02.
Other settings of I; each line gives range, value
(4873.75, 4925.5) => 13.7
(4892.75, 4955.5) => 15.9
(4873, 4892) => 11.2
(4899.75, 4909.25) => 14.5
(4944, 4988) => 13.4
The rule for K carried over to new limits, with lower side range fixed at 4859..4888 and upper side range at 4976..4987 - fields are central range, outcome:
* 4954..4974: -0.22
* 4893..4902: -0.23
